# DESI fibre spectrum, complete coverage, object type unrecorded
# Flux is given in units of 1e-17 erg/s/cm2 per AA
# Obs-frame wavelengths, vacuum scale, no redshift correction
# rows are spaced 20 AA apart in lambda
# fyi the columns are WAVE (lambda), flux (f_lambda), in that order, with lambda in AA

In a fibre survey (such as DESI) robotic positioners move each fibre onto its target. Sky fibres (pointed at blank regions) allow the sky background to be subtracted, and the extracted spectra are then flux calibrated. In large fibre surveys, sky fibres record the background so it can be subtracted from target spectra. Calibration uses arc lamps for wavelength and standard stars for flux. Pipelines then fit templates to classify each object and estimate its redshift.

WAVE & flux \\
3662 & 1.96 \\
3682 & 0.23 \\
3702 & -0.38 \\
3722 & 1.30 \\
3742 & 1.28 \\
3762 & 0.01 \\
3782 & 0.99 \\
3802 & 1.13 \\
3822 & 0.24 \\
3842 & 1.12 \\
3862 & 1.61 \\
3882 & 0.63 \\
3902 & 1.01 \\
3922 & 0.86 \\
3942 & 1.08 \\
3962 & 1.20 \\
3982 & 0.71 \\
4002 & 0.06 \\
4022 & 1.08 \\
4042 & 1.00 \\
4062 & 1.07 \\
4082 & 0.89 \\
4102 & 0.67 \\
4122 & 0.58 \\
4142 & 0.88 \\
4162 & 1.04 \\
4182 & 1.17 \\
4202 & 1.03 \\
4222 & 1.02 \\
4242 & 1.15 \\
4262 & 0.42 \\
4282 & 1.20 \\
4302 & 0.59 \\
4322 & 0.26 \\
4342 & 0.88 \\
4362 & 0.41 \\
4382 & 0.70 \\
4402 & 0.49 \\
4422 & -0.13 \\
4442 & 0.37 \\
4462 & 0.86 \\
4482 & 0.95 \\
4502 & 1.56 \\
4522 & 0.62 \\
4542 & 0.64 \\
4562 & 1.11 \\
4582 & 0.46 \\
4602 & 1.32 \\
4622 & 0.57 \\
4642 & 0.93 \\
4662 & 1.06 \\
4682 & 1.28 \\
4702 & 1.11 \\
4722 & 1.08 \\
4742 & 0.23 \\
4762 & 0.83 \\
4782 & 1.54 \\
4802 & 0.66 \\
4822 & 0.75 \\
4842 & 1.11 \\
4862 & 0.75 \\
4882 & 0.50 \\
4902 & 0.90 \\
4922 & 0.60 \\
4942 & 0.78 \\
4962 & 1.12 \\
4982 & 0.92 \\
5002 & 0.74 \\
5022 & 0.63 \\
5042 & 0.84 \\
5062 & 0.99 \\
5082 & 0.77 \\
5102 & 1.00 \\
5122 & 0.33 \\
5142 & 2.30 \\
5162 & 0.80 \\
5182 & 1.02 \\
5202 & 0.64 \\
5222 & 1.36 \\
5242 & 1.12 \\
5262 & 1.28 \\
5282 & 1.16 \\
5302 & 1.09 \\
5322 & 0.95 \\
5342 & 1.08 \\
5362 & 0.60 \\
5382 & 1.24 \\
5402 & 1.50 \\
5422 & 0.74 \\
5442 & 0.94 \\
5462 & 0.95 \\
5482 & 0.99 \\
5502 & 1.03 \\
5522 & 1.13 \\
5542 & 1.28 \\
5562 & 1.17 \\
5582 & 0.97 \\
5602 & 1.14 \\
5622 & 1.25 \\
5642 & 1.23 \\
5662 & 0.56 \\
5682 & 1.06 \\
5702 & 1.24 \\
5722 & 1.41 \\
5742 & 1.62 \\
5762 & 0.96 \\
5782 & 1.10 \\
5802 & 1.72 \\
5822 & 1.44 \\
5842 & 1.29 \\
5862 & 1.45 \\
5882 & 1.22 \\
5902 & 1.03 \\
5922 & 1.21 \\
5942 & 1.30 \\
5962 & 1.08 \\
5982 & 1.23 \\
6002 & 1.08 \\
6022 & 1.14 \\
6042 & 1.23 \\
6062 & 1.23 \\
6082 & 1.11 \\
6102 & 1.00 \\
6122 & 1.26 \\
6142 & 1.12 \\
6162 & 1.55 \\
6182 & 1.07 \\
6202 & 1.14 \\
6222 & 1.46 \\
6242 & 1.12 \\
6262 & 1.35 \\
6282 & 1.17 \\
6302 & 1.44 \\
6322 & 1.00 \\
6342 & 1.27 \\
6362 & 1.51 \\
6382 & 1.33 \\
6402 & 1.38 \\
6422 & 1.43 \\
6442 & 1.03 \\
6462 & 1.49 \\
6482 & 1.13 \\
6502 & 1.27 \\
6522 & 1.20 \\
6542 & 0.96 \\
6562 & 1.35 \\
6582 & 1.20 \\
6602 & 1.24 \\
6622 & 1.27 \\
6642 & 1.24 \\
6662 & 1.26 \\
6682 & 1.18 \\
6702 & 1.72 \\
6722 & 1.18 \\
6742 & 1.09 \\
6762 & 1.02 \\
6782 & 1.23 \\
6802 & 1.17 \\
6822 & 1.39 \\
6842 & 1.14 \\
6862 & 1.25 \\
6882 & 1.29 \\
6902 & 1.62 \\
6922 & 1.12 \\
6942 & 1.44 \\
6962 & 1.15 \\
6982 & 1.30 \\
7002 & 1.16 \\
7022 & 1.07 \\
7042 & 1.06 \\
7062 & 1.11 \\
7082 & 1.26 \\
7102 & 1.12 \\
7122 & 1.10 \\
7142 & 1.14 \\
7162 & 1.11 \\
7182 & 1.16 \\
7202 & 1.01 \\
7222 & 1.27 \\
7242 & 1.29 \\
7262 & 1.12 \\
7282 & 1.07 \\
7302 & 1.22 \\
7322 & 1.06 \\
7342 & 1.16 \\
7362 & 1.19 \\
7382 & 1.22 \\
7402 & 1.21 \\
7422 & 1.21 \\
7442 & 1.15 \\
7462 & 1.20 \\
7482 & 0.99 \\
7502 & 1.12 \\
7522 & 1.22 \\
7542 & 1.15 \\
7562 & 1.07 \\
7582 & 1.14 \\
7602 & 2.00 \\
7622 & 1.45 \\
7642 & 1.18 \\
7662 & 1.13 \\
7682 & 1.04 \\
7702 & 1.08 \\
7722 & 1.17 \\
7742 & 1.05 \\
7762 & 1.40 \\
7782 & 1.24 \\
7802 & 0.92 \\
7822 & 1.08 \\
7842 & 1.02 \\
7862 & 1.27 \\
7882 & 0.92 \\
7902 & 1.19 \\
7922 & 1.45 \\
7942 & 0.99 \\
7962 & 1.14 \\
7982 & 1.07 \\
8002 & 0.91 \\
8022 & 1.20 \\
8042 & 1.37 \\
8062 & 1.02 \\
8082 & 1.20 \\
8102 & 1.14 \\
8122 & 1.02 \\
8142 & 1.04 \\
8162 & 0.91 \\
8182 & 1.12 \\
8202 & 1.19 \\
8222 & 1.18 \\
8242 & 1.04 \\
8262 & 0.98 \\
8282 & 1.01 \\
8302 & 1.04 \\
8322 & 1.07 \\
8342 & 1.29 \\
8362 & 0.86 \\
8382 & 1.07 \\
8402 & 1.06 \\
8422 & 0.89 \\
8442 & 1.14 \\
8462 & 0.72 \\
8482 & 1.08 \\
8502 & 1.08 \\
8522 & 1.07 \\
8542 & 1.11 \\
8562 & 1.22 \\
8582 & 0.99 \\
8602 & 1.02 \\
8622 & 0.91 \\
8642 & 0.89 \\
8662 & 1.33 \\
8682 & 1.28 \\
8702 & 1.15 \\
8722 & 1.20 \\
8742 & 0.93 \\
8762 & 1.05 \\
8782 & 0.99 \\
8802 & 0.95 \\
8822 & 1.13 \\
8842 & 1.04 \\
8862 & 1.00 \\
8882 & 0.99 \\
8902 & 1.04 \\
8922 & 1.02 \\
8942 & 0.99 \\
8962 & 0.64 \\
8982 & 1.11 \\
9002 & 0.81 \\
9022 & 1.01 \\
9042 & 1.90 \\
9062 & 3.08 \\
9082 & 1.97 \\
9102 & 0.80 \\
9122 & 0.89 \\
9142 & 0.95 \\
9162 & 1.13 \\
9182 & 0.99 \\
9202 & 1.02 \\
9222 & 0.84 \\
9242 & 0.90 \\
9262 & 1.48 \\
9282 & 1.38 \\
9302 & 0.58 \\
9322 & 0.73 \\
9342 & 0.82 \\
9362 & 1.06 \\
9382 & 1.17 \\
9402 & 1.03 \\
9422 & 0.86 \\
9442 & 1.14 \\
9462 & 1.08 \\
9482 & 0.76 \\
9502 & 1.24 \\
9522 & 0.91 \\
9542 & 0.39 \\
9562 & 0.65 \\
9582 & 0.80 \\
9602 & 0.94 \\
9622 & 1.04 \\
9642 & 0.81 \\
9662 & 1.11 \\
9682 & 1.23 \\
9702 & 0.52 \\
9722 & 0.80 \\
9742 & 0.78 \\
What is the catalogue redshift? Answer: 0.38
